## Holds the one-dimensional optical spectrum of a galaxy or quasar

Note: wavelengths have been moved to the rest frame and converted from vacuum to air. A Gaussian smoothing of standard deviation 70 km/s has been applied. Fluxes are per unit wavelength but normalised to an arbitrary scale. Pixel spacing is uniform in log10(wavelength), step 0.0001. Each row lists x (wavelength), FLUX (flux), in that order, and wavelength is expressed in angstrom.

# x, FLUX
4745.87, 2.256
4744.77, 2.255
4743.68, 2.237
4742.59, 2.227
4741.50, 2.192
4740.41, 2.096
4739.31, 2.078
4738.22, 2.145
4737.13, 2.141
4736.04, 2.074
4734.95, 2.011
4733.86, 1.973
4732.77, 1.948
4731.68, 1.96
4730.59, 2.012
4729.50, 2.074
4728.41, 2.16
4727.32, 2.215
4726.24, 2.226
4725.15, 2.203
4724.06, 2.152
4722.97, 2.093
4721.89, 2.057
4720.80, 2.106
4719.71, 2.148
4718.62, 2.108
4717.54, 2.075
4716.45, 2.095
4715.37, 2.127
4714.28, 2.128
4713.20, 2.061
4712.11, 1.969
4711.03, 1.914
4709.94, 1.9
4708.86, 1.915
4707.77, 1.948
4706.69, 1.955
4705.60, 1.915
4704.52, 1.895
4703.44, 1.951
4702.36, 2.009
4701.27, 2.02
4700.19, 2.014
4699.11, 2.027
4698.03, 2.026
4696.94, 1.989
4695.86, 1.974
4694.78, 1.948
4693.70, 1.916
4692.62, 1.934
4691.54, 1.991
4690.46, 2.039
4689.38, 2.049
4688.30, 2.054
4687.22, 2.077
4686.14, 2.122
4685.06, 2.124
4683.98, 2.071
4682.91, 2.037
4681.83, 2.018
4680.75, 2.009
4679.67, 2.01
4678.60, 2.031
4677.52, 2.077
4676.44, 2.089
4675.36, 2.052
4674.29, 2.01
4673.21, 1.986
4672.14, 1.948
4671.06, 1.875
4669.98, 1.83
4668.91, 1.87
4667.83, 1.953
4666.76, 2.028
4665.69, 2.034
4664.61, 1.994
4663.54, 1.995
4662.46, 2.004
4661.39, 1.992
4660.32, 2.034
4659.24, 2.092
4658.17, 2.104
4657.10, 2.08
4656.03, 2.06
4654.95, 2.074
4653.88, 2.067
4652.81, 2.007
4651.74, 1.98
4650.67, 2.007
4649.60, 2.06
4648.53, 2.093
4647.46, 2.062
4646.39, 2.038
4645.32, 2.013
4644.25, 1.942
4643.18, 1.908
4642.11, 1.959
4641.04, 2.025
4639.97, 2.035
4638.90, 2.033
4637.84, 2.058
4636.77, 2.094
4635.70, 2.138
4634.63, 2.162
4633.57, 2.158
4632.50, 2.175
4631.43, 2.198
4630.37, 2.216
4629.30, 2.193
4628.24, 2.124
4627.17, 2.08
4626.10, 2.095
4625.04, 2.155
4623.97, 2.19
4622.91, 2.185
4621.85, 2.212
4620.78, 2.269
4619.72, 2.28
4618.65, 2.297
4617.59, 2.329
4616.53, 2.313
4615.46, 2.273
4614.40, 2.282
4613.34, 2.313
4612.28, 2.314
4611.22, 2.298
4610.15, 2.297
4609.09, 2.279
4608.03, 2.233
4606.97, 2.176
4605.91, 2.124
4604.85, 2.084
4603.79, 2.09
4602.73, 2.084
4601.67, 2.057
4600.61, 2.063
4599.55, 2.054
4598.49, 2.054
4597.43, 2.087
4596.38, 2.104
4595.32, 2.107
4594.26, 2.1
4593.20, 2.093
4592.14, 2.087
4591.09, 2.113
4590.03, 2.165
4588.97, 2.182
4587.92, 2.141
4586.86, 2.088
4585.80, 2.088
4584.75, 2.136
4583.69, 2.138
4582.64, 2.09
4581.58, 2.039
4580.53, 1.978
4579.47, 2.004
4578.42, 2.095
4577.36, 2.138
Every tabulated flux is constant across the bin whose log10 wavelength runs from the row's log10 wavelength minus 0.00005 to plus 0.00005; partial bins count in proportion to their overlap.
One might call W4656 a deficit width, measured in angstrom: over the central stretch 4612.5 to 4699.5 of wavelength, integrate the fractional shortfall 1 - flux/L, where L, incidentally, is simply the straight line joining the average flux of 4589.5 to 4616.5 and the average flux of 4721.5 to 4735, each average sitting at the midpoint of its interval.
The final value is 2.4 angstrom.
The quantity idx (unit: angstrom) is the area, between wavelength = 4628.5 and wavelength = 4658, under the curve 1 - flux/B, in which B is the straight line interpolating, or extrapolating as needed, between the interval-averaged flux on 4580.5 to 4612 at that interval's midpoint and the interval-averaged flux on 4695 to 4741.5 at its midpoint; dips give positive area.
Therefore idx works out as 0.4 angstrom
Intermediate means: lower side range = 2.12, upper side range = 2.05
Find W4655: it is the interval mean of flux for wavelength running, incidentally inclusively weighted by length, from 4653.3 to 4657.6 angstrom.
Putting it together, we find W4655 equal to 2.07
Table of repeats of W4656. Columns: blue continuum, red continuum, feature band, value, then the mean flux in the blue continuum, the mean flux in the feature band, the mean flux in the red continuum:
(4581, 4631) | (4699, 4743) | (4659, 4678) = 1.0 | 2.17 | 1.99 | 2.06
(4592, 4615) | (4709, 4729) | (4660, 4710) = 2.8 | 2.16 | 2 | 2.09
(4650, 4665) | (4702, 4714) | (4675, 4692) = -0.5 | 2.04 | 2.05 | 1.95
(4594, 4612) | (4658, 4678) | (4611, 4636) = -1.5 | 2.14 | 2.22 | 2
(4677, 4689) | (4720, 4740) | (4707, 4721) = 0.3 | 2.06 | 2.04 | 2.09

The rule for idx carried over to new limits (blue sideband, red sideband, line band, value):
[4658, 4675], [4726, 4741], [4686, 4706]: 0.3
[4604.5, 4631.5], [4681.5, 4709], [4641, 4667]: 1.2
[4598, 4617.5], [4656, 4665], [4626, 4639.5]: -0.1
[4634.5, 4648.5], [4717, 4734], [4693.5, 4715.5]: 1.1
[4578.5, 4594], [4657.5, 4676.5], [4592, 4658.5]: -2.7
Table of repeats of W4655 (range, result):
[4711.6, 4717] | 2.08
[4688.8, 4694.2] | 1.99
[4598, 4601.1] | 2.06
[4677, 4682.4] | 2.03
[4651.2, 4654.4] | 2.02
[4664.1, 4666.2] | 2.01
